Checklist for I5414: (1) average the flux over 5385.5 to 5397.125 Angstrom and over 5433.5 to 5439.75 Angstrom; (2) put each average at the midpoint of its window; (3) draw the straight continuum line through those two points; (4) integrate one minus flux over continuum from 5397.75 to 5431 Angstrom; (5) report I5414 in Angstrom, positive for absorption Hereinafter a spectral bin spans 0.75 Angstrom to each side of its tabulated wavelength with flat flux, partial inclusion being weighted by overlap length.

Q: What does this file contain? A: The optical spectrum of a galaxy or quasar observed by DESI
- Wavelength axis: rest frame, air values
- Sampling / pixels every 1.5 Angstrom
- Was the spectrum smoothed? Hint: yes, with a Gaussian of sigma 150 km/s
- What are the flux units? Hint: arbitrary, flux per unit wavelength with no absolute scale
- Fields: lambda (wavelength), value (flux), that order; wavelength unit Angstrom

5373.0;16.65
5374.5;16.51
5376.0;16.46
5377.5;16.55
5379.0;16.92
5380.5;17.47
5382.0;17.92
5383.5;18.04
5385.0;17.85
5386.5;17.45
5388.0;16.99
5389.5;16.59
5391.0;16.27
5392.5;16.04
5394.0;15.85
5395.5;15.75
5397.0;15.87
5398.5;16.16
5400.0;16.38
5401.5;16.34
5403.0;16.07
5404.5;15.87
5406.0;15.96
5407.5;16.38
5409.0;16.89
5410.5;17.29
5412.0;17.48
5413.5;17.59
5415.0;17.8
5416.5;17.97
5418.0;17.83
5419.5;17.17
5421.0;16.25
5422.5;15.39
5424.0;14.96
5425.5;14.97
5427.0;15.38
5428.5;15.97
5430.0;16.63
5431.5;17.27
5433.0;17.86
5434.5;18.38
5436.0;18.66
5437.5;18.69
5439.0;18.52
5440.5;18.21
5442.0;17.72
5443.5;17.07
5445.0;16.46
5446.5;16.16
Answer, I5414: 1.9 Angstrom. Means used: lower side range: 16.4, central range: 16.5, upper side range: 18.5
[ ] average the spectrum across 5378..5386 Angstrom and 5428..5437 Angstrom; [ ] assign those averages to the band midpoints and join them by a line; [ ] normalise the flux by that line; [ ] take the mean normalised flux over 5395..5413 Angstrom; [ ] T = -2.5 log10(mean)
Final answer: 0.08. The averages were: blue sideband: 17.6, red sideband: 17.5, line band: 16.4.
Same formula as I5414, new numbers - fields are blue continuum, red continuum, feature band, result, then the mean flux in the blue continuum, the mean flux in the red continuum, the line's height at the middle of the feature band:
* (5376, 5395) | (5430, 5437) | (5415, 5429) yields 1.1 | 17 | 17.9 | 17.7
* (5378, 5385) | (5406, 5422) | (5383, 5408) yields 1.4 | 17.6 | 17.2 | 17.4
